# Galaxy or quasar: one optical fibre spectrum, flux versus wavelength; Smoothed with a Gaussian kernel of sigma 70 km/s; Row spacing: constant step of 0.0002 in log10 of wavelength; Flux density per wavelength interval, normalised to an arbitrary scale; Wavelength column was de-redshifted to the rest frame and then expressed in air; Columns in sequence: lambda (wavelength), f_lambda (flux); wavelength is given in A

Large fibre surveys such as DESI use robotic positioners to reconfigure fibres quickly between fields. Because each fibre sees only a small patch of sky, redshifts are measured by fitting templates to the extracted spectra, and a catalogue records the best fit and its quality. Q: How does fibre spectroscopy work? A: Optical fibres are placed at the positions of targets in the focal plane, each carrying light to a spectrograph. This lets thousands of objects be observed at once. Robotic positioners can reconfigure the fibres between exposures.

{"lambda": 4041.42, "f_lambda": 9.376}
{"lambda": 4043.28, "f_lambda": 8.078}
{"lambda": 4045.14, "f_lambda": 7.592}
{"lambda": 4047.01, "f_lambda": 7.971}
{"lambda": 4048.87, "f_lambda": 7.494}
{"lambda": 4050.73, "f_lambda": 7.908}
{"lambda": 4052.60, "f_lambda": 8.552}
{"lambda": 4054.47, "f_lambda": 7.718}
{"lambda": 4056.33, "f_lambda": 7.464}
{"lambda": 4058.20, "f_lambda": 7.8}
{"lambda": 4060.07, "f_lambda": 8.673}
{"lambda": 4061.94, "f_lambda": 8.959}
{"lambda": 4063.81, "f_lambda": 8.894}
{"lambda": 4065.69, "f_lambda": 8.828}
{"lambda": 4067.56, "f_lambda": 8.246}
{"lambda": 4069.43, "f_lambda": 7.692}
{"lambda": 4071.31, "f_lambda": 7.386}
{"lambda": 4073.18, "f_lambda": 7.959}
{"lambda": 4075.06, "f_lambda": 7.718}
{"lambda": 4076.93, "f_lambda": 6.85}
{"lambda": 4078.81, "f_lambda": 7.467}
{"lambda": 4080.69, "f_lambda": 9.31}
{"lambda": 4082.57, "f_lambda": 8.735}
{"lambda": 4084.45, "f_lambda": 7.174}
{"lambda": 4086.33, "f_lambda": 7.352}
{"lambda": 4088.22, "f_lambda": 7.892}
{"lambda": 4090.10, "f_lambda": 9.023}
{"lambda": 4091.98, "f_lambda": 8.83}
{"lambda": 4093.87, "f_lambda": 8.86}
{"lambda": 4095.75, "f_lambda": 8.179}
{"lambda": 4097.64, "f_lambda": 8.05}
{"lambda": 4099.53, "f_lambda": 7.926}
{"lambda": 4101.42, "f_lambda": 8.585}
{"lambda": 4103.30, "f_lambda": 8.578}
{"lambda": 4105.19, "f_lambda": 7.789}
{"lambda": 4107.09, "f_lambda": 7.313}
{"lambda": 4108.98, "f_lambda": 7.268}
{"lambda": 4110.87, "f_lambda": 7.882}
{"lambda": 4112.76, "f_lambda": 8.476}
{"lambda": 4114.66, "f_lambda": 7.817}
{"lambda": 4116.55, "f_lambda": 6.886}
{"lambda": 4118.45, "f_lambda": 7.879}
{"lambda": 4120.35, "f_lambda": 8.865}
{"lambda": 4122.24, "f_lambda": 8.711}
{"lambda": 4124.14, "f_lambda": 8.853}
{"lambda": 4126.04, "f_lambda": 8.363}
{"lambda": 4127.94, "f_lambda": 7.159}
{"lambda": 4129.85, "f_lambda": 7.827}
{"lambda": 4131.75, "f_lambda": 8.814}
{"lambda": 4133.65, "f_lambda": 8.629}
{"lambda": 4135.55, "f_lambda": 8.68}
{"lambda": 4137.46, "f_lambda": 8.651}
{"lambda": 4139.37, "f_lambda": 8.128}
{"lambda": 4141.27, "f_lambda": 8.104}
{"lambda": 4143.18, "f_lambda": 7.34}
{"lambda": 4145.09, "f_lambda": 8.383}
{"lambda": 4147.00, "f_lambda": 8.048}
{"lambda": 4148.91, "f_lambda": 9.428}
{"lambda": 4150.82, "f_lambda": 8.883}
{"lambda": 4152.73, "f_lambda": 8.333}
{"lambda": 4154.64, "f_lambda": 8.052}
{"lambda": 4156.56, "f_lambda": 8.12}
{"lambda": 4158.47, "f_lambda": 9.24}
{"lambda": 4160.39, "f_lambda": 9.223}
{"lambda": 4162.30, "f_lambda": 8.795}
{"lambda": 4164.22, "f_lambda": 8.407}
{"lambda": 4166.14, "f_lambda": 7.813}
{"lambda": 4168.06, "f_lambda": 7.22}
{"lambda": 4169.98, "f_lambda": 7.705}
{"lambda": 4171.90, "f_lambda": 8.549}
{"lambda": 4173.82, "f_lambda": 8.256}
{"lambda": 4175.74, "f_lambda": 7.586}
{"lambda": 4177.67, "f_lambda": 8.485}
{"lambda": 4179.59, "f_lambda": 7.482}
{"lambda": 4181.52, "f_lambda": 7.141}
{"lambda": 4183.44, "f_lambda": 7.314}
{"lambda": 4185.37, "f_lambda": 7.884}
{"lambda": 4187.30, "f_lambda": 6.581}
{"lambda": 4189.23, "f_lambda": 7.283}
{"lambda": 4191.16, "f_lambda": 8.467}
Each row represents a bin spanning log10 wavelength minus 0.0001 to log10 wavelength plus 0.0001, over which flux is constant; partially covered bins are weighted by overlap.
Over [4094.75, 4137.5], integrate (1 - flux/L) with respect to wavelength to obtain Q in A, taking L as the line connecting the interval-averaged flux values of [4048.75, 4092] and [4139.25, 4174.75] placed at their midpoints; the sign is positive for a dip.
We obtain 0.4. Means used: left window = 8.08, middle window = 8.13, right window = 8.32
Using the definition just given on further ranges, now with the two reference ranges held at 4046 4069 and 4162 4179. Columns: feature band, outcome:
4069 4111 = 0.80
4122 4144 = -0.45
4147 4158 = -0.65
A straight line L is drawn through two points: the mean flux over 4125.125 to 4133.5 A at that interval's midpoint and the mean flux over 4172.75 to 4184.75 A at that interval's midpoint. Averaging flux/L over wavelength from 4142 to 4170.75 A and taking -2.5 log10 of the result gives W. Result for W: -0.06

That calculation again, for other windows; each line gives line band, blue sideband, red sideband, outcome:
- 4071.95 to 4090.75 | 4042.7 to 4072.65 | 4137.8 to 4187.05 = 0.02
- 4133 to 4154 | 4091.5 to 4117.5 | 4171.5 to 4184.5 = -0.07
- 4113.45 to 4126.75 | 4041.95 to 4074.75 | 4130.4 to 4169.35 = 0.01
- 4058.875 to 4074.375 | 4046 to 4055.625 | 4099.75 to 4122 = -0.05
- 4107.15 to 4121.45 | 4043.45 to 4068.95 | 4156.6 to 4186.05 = 0.04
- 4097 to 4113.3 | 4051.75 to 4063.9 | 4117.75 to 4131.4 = 0.04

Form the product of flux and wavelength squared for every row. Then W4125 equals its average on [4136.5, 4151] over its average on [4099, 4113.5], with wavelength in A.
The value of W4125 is 1.1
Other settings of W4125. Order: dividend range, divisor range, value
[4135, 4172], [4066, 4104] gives 1.06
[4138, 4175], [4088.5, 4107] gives 1.02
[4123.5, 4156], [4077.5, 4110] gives 1.05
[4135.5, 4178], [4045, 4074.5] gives 1.08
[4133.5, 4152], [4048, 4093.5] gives 1.08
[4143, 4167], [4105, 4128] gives 1.09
